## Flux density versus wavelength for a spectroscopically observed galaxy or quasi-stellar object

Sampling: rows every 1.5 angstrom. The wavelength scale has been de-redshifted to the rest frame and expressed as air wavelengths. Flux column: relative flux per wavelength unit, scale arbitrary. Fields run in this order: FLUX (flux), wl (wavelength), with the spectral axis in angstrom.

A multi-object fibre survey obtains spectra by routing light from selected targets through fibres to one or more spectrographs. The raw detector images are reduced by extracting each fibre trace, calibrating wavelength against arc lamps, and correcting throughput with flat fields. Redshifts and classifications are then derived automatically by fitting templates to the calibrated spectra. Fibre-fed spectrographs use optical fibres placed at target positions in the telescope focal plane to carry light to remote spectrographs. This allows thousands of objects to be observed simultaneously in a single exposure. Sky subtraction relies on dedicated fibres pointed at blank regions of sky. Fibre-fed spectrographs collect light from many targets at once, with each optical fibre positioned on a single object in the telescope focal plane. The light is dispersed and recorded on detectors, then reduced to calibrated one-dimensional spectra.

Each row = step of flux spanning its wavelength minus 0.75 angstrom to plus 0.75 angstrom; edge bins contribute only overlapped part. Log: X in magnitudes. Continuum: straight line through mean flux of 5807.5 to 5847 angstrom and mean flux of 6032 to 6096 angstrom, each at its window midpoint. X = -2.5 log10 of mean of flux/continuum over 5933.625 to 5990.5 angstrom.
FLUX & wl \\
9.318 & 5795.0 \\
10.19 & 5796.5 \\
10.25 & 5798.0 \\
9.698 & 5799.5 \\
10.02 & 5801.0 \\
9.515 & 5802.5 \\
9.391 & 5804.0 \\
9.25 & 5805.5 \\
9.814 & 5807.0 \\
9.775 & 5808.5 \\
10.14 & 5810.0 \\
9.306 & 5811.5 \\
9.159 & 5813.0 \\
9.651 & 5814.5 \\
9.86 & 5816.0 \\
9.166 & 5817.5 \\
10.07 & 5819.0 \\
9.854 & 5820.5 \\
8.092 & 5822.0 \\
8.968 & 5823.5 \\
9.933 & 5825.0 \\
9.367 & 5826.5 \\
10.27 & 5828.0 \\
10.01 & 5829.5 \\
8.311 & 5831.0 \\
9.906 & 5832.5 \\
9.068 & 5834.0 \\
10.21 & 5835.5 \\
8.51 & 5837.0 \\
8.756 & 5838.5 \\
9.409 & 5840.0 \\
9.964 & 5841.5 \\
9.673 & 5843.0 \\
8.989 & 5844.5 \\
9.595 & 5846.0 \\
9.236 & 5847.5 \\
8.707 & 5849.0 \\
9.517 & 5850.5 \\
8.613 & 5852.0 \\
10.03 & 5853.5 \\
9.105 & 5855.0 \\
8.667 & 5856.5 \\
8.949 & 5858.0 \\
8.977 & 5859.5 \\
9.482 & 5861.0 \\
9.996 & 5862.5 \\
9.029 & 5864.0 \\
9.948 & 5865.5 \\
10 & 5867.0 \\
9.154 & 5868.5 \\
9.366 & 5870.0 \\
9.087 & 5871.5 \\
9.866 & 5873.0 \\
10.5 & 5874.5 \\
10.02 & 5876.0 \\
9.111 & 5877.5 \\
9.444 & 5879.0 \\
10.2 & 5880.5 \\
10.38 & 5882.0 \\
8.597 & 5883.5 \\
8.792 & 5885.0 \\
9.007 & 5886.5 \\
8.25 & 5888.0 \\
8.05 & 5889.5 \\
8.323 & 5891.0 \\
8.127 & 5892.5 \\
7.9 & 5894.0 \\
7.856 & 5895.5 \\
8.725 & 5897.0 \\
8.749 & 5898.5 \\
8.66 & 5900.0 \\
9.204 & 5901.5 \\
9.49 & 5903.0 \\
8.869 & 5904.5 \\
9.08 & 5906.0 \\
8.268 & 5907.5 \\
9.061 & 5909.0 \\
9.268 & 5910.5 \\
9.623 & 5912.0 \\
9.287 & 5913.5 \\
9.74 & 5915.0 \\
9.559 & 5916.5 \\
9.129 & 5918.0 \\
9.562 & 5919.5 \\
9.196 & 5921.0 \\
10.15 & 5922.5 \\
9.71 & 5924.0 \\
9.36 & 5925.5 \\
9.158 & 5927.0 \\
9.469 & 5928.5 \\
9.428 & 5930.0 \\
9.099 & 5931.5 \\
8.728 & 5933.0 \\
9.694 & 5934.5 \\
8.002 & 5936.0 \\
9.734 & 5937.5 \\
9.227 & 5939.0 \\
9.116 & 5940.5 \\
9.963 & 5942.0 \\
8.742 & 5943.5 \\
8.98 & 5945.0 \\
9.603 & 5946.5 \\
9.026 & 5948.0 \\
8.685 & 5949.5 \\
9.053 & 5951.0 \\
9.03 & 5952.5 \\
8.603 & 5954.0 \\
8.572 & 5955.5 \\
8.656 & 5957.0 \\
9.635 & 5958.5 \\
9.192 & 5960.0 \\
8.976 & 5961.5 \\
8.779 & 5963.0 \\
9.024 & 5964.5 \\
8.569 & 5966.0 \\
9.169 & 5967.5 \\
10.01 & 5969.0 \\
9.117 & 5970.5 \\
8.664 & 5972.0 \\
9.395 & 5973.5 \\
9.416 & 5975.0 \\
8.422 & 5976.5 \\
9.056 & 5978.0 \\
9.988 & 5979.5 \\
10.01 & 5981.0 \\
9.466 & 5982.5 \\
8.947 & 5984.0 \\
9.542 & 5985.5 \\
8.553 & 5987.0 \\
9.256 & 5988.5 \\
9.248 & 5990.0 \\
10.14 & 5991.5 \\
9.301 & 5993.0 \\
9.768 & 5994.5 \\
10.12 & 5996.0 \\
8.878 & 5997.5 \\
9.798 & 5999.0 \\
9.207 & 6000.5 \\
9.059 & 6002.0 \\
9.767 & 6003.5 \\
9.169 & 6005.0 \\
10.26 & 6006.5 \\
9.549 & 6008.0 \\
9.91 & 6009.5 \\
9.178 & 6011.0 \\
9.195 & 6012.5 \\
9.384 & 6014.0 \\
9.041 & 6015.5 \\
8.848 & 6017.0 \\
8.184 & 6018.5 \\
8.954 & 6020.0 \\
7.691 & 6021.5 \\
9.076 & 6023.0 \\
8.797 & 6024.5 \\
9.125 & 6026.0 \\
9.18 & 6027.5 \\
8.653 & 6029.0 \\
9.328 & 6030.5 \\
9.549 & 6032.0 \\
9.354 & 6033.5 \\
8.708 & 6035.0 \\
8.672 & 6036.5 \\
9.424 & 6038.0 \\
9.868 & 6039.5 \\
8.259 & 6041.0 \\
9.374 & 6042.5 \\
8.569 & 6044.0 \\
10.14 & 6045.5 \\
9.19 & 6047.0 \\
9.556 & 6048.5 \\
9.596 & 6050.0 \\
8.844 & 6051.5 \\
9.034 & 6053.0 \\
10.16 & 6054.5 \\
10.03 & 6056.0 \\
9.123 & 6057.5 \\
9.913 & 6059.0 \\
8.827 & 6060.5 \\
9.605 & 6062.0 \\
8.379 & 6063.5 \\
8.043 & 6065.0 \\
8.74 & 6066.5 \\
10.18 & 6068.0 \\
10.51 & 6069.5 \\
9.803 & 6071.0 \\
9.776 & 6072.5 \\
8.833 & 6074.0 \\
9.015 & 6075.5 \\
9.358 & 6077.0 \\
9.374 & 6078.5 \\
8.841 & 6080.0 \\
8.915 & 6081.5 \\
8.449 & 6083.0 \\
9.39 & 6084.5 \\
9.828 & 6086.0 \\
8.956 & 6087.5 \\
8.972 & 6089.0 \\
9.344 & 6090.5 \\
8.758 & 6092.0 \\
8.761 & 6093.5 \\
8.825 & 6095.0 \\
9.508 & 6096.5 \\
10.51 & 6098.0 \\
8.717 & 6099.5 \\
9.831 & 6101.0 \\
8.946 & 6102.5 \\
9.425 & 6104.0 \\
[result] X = 0.02 mag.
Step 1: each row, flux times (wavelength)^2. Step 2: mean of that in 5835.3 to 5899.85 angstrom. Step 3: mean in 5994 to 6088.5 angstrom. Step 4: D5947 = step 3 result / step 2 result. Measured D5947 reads 1.1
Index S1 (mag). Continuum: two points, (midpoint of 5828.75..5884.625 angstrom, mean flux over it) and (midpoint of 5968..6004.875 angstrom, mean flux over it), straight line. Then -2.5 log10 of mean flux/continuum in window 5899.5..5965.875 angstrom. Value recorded 0.03 mag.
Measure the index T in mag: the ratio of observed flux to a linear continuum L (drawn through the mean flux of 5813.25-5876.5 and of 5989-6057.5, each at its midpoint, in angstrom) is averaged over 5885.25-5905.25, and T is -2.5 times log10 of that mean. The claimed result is 0.10 mag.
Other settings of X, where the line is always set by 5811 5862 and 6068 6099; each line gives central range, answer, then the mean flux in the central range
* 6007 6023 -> 0.04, 9.02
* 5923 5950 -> 0.01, 9.22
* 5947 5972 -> 0.04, 9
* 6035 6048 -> 0.02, 9.17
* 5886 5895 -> 0.13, 8.24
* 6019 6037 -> 0.05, 8.92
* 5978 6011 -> -0.02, 9.5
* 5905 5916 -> 0.02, 9.19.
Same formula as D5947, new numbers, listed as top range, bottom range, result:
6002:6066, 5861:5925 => 1.05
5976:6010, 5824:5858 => 1.07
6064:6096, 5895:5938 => 1.06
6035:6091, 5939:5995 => 1.04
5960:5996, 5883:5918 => 1.08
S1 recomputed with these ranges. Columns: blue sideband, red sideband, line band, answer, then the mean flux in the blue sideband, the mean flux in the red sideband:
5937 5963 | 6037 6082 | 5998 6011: -0.04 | 9.09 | 9.31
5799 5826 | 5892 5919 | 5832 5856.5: 0.00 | 9.53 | 8.94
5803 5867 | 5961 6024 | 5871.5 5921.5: 0.03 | 9.41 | 9.24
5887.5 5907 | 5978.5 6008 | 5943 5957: 0.02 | 8.56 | 9.5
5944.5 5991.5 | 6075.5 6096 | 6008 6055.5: 0.00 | 9.13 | 9.06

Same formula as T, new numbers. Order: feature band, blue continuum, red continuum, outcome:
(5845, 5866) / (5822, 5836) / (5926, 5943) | 0.02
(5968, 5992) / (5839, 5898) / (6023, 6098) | -0.01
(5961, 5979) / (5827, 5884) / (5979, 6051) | 0.03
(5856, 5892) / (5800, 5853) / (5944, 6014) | 0.01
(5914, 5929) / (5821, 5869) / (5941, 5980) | -0.04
